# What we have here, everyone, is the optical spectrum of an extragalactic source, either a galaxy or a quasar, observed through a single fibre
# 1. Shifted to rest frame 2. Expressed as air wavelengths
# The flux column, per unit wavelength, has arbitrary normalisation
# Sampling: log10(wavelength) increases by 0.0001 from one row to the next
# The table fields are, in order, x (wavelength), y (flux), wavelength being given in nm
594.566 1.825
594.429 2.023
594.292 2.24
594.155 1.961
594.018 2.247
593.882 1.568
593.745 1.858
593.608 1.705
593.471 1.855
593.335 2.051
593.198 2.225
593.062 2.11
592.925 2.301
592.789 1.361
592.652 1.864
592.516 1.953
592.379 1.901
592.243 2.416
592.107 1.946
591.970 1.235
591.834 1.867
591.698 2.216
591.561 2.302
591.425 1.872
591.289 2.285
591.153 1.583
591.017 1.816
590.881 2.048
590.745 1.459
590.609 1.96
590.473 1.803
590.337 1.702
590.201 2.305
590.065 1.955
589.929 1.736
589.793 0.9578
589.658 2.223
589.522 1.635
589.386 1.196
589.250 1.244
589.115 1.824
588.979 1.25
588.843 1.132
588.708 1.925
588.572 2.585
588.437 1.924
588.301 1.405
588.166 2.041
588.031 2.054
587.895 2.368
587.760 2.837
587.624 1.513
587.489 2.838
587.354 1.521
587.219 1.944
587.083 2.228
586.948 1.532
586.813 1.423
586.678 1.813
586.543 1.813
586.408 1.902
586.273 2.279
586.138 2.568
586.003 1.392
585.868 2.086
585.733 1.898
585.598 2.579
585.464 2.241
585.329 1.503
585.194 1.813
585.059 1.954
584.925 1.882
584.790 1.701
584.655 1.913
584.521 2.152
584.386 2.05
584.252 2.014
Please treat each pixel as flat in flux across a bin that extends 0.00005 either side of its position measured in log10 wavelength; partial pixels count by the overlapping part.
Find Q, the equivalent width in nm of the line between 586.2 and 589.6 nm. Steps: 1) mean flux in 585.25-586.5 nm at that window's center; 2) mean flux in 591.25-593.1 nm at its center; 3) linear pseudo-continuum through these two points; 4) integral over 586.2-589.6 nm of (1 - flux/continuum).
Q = 0.28 nm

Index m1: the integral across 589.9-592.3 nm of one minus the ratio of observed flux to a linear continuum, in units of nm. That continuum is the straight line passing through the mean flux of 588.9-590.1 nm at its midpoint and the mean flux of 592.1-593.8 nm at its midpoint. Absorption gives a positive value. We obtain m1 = -0.25 nm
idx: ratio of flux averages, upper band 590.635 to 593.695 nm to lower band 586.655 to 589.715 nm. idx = 1.04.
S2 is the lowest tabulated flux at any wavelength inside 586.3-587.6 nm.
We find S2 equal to 1.423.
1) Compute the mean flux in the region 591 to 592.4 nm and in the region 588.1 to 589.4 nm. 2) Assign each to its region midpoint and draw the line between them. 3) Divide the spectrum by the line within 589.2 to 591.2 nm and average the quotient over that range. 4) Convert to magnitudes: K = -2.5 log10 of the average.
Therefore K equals 0.06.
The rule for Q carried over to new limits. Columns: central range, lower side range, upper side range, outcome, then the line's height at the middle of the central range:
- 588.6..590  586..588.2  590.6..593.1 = 0.305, 1.97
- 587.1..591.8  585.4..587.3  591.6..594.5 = 0.224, 1.96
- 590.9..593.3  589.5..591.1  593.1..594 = -0.127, 1.86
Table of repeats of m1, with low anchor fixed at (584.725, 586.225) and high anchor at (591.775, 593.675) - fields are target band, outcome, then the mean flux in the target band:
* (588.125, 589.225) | 0.120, 1.73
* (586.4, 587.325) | 0.080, 1.79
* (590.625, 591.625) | 0.008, 1.91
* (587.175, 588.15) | -0.100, 2.15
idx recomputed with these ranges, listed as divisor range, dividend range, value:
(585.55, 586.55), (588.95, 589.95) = 0.73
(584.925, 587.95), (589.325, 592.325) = 0.92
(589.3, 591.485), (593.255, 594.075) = 1.06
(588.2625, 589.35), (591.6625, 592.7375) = 1.15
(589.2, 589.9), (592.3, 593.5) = 1.34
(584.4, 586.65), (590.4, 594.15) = 0.97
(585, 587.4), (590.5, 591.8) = 1.01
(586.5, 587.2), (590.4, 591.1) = 1.02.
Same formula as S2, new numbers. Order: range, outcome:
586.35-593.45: 0.9578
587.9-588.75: 1.405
